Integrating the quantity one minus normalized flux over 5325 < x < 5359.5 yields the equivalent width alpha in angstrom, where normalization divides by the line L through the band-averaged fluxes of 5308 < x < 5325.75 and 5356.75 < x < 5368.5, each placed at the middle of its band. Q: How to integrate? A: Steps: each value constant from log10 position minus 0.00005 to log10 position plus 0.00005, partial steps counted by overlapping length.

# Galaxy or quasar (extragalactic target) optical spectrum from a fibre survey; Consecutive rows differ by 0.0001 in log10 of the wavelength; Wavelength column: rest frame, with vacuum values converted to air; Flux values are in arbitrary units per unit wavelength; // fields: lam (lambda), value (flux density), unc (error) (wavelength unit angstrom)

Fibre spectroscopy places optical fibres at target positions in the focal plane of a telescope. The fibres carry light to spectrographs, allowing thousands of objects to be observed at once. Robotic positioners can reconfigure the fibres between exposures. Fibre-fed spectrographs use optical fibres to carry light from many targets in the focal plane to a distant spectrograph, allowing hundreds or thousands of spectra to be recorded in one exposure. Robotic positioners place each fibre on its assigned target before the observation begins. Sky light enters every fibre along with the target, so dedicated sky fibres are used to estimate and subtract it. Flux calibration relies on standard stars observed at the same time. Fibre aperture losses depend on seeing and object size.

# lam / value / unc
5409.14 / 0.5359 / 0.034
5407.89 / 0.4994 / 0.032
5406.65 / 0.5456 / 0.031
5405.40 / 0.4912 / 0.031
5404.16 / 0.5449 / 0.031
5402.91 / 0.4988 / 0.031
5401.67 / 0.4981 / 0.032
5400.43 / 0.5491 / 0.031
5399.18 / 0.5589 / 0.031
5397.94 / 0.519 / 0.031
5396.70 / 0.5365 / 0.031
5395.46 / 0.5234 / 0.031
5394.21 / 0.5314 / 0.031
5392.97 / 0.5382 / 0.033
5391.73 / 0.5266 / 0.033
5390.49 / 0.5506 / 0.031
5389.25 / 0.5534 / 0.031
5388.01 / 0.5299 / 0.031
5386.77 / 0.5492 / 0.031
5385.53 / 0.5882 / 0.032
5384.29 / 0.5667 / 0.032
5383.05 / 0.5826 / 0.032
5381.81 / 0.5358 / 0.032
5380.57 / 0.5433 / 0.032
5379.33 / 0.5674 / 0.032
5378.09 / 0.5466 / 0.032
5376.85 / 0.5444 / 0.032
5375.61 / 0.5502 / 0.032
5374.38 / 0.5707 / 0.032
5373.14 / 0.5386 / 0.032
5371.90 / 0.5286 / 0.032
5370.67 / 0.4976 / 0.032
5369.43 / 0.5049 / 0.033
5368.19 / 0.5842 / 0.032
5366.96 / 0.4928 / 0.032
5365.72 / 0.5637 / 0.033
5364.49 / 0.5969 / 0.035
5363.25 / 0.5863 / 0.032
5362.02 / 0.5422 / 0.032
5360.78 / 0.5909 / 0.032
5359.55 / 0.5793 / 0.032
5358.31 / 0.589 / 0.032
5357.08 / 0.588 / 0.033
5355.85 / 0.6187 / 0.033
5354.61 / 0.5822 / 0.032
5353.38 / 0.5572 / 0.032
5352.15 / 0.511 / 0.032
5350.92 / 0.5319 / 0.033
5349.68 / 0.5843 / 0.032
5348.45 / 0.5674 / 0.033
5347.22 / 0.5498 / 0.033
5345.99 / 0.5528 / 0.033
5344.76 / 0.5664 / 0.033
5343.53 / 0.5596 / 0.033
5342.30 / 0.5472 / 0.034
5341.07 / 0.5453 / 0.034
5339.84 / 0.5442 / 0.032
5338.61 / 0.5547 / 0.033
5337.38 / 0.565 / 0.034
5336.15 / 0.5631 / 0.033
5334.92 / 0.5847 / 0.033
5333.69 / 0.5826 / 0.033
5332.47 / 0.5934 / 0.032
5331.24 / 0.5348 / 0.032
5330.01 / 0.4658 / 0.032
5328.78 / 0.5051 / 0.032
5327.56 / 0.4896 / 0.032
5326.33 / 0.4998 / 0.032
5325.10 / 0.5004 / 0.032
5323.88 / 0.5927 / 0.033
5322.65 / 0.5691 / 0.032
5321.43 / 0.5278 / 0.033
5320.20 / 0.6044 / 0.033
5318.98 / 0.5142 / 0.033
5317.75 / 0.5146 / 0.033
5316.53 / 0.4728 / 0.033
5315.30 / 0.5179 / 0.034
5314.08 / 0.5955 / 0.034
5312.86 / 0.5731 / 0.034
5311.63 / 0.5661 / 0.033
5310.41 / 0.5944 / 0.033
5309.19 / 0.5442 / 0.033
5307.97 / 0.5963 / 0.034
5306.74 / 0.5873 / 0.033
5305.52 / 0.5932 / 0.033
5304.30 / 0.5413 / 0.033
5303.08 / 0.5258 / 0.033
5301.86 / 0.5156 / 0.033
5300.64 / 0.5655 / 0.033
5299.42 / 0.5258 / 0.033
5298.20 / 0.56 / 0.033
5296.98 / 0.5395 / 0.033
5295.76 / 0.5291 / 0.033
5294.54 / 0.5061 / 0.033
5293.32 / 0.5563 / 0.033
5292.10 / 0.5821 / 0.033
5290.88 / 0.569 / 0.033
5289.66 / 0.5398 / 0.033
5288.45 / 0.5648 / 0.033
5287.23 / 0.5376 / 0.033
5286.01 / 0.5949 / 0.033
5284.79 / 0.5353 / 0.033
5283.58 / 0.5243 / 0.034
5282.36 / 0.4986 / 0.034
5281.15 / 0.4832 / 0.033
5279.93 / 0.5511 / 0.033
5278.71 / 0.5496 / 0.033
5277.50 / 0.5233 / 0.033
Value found 0.6 angstrom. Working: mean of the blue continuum 0.551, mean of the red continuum 0.571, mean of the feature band 0.552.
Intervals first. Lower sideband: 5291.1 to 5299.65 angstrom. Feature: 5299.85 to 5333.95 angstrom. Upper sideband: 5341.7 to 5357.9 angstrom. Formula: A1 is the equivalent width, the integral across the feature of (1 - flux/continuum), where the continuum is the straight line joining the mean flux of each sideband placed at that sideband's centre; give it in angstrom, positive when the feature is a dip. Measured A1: 0.4 angstrom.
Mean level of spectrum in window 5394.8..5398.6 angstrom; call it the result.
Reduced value 0.527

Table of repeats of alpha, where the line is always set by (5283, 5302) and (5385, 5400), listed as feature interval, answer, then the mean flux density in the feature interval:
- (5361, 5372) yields -0.06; 0.547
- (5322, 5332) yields 0.45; 0.521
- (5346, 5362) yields -0.74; 0.569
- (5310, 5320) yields 0.02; 0.545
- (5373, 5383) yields -0.17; 0.552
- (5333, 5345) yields -0.36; 0.561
